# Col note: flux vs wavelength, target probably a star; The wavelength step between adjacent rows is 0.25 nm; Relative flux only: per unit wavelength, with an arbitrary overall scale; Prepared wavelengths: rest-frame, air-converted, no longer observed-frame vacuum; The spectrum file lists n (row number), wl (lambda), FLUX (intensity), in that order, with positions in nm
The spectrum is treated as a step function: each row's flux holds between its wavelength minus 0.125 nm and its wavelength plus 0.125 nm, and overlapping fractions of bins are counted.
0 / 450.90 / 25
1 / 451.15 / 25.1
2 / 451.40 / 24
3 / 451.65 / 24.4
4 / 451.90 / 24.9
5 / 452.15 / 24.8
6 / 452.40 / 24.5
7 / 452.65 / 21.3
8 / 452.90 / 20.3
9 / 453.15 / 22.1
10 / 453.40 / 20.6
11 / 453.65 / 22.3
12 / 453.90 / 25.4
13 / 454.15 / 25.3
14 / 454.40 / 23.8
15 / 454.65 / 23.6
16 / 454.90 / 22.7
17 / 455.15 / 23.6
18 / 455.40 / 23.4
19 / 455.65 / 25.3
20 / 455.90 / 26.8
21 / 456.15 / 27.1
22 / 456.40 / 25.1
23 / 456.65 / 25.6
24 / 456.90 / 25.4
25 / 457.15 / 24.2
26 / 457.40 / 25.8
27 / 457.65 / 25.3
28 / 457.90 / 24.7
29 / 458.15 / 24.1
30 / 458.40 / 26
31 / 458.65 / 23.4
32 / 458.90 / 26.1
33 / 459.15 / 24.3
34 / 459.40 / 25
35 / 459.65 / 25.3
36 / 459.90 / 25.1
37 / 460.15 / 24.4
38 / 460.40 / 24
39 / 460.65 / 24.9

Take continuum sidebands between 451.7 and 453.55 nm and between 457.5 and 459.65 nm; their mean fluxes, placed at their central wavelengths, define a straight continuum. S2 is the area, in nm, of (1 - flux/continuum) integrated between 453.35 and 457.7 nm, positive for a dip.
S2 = -0.14 nm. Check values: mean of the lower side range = 22.7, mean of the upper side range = 24.9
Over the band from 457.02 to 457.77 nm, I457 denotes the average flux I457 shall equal 25.1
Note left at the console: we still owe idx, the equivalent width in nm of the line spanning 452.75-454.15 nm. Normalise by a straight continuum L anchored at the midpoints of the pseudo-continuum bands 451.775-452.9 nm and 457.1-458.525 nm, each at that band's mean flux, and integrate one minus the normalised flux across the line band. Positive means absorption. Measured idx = 0.08 nm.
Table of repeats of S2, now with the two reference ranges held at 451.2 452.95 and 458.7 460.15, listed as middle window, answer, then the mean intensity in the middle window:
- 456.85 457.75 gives -0.02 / 25.2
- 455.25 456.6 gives -0.06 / 25.5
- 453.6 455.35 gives 0.02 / 23.9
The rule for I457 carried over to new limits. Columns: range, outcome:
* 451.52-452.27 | 24.7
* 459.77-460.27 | 24.8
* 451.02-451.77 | 24.5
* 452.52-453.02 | 20.8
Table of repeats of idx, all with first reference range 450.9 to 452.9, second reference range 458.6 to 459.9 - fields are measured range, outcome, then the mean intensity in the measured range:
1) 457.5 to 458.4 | -0.01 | 24.9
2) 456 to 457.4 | -0.05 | 25.5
